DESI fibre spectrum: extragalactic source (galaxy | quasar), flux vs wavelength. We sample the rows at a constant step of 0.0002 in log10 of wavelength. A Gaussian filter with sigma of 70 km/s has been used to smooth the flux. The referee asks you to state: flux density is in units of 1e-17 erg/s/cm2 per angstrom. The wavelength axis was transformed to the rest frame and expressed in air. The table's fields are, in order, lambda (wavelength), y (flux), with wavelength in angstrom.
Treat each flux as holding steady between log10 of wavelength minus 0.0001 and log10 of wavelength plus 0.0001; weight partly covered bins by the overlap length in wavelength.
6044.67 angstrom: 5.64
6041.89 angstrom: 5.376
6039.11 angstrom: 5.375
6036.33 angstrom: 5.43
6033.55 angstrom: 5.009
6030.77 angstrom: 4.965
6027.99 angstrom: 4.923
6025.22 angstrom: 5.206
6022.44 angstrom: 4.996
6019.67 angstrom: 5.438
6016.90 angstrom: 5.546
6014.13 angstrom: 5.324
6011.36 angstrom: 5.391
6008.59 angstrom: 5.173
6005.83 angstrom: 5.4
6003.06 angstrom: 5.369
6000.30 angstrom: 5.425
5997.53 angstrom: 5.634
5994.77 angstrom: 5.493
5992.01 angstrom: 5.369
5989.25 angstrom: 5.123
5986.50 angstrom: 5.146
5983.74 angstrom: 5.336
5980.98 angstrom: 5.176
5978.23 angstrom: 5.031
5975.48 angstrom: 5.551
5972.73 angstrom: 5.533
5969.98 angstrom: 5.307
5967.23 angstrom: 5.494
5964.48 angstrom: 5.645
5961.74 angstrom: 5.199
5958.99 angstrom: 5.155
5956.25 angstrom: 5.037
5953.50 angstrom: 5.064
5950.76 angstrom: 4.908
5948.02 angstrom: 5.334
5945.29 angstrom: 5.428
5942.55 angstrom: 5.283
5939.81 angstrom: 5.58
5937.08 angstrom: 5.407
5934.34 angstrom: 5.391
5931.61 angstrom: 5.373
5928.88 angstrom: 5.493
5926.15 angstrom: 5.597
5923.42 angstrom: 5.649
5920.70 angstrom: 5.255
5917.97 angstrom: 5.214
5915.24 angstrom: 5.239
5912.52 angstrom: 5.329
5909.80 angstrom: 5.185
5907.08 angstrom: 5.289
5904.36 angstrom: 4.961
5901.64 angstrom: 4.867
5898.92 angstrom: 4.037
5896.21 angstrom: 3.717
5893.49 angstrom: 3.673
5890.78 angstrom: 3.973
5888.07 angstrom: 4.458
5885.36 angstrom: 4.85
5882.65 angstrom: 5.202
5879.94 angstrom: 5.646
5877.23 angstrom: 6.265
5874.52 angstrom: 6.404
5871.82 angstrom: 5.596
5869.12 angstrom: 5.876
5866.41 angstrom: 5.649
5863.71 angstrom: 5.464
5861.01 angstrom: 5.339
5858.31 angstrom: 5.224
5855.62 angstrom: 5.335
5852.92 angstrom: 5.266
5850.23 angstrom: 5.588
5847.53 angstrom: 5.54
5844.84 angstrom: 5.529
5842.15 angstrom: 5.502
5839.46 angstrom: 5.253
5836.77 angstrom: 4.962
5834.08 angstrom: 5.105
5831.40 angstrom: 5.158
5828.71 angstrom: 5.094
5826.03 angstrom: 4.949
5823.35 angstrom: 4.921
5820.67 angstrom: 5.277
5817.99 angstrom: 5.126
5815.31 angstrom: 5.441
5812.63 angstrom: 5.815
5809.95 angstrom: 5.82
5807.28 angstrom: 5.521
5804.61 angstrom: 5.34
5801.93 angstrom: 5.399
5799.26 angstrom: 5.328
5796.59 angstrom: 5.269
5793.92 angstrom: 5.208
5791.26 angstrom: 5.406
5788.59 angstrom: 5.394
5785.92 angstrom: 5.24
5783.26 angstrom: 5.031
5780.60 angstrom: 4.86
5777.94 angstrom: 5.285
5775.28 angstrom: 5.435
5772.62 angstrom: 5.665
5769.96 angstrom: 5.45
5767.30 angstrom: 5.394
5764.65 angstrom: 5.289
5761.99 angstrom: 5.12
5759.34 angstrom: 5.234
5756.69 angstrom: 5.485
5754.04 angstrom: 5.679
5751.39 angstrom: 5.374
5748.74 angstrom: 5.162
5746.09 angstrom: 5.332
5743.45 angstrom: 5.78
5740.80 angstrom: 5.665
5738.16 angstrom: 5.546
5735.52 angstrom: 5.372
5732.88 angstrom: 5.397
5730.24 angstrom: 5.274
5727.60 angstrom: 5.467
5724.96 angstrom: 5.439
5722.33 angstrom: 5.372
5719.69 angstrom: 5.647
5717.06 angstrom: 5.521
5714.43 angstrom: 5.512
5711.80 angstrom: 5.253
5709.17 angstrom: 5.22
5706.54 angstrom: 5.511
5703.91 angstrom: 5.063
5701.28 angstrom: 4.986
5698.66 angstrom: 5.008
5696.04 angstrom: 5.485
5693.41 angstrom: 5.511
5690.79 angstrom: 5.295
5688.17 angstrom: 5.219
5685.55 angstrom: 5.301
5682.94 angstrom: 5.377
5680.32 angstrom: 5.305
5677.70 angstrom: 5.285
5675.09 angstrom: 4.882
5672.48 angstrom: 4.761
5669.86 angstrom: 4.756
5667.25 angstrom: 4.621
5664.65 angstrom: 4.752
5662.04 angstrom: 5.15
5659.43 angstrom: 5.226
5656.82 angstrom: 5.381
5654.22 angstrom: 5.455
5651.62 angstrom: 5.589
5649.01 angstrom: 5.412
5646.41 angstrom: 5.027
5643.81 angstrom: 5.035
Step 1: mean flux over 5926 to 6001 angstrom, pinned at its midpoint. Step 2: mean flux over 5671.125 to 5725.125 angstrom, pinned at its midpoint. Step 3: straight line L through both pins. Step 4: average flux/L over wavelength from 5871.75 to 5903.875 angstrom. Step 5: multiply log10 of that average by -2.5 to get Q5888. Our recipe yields 0.097 mag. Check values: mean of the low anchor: 5.28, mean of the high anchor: 5.33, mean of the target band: 4.86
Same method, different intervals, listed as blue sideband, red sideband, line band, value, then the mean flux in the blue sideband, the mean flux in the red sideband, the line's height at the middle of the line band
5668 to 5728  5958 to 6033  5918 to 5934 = -0.031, 5.26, 5.31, 5.3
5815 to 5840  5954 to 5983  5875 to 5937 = 0.034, 5.11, 5.3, 5.22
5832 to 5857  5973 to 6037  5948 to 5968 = 0.018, 5.34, 5.28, 5.3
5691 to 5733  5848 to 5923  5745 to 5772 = -0.012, 5.35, 5.15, 5.3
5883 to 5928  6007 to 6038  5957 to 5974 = -0.070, 4.85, 5.22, 5.04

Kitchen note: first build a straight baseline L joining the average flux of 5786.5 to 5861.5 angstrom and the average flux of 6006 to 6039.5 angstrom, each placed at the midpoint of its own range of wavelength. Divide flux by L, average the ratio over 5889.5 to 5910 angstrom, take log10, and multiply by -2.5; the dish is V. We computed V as 0.194 mag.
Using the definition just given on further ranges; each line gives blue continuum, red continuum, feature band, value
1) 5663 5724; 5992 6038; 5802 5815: -0.070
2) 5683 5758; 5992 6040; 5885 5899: 0.293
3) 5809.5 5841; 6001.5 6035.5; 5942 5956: 0.010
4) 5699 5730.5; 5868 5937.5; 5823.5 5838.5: 0.037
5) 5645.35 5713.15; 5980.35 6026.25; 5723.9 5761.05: -0.046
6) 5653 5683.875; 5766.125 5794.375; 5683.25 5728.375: -0.039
